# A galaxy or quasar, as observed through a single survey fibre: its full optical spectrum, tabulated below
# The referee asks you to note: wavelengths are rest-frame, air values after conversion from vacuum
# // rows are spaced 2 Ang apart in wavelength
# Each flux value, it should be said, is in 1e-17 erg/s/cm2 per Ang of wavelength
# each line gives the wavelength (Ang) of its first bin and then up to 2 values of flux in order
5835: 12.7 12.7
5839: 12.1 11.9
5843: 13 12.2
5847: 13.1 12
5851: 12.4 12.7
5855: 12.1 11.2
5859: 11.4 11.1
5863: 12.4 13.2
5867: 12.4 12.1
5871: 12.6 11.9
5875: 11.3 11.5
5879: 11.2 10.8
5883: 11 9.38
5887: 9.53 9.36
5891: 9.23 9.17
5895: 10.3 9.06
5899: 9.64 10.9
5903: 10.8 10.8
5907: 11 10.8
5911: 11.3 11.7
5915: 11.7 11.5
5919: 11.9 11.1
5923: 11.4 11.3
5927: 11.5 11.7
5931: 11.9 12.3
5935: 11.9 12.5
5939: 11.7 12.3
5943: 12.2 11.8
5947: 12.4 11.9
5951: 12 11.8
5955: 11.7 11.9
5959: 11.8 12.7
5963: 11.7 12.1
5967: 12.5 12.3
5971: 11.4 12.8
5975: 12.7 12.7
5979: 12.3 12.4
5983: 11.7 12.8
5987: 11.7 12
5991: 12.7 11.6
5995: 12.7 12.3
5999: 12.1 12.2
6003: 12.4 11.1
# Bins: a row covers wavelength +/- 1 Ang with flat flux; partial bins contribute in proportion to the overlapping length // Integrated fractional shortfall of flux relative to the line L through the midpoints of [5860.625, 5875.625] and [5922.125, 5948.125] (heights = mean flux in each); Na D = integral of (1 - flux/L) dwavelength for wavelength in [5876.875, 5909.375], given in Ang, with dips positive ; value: 5.0 Ang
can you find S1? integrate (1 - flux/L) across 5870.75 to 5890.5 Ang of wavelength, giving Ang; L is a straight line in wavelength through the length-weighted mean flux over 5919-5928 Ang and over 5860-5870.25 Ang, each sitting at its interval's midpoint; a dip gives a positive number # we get 2.1 Ang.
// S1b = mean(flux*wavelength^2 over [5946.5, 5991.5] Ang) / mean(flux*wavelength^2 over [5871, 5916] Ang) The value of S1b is 1.18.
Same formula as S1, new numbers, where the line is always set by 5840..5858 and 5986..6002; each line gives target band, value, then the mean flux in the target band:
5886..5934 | 5.5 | 10.8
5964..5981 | -0.2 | 12.4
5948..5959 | 0.3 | 11.9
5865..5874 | -0.1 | 12.4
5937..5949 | 0.1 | 12.1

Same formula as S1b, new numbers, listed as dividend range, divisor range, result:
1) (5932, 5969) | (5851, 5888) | 1.07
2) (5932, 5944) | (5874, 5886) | 1.14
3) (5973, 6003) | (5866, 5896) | 1.18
